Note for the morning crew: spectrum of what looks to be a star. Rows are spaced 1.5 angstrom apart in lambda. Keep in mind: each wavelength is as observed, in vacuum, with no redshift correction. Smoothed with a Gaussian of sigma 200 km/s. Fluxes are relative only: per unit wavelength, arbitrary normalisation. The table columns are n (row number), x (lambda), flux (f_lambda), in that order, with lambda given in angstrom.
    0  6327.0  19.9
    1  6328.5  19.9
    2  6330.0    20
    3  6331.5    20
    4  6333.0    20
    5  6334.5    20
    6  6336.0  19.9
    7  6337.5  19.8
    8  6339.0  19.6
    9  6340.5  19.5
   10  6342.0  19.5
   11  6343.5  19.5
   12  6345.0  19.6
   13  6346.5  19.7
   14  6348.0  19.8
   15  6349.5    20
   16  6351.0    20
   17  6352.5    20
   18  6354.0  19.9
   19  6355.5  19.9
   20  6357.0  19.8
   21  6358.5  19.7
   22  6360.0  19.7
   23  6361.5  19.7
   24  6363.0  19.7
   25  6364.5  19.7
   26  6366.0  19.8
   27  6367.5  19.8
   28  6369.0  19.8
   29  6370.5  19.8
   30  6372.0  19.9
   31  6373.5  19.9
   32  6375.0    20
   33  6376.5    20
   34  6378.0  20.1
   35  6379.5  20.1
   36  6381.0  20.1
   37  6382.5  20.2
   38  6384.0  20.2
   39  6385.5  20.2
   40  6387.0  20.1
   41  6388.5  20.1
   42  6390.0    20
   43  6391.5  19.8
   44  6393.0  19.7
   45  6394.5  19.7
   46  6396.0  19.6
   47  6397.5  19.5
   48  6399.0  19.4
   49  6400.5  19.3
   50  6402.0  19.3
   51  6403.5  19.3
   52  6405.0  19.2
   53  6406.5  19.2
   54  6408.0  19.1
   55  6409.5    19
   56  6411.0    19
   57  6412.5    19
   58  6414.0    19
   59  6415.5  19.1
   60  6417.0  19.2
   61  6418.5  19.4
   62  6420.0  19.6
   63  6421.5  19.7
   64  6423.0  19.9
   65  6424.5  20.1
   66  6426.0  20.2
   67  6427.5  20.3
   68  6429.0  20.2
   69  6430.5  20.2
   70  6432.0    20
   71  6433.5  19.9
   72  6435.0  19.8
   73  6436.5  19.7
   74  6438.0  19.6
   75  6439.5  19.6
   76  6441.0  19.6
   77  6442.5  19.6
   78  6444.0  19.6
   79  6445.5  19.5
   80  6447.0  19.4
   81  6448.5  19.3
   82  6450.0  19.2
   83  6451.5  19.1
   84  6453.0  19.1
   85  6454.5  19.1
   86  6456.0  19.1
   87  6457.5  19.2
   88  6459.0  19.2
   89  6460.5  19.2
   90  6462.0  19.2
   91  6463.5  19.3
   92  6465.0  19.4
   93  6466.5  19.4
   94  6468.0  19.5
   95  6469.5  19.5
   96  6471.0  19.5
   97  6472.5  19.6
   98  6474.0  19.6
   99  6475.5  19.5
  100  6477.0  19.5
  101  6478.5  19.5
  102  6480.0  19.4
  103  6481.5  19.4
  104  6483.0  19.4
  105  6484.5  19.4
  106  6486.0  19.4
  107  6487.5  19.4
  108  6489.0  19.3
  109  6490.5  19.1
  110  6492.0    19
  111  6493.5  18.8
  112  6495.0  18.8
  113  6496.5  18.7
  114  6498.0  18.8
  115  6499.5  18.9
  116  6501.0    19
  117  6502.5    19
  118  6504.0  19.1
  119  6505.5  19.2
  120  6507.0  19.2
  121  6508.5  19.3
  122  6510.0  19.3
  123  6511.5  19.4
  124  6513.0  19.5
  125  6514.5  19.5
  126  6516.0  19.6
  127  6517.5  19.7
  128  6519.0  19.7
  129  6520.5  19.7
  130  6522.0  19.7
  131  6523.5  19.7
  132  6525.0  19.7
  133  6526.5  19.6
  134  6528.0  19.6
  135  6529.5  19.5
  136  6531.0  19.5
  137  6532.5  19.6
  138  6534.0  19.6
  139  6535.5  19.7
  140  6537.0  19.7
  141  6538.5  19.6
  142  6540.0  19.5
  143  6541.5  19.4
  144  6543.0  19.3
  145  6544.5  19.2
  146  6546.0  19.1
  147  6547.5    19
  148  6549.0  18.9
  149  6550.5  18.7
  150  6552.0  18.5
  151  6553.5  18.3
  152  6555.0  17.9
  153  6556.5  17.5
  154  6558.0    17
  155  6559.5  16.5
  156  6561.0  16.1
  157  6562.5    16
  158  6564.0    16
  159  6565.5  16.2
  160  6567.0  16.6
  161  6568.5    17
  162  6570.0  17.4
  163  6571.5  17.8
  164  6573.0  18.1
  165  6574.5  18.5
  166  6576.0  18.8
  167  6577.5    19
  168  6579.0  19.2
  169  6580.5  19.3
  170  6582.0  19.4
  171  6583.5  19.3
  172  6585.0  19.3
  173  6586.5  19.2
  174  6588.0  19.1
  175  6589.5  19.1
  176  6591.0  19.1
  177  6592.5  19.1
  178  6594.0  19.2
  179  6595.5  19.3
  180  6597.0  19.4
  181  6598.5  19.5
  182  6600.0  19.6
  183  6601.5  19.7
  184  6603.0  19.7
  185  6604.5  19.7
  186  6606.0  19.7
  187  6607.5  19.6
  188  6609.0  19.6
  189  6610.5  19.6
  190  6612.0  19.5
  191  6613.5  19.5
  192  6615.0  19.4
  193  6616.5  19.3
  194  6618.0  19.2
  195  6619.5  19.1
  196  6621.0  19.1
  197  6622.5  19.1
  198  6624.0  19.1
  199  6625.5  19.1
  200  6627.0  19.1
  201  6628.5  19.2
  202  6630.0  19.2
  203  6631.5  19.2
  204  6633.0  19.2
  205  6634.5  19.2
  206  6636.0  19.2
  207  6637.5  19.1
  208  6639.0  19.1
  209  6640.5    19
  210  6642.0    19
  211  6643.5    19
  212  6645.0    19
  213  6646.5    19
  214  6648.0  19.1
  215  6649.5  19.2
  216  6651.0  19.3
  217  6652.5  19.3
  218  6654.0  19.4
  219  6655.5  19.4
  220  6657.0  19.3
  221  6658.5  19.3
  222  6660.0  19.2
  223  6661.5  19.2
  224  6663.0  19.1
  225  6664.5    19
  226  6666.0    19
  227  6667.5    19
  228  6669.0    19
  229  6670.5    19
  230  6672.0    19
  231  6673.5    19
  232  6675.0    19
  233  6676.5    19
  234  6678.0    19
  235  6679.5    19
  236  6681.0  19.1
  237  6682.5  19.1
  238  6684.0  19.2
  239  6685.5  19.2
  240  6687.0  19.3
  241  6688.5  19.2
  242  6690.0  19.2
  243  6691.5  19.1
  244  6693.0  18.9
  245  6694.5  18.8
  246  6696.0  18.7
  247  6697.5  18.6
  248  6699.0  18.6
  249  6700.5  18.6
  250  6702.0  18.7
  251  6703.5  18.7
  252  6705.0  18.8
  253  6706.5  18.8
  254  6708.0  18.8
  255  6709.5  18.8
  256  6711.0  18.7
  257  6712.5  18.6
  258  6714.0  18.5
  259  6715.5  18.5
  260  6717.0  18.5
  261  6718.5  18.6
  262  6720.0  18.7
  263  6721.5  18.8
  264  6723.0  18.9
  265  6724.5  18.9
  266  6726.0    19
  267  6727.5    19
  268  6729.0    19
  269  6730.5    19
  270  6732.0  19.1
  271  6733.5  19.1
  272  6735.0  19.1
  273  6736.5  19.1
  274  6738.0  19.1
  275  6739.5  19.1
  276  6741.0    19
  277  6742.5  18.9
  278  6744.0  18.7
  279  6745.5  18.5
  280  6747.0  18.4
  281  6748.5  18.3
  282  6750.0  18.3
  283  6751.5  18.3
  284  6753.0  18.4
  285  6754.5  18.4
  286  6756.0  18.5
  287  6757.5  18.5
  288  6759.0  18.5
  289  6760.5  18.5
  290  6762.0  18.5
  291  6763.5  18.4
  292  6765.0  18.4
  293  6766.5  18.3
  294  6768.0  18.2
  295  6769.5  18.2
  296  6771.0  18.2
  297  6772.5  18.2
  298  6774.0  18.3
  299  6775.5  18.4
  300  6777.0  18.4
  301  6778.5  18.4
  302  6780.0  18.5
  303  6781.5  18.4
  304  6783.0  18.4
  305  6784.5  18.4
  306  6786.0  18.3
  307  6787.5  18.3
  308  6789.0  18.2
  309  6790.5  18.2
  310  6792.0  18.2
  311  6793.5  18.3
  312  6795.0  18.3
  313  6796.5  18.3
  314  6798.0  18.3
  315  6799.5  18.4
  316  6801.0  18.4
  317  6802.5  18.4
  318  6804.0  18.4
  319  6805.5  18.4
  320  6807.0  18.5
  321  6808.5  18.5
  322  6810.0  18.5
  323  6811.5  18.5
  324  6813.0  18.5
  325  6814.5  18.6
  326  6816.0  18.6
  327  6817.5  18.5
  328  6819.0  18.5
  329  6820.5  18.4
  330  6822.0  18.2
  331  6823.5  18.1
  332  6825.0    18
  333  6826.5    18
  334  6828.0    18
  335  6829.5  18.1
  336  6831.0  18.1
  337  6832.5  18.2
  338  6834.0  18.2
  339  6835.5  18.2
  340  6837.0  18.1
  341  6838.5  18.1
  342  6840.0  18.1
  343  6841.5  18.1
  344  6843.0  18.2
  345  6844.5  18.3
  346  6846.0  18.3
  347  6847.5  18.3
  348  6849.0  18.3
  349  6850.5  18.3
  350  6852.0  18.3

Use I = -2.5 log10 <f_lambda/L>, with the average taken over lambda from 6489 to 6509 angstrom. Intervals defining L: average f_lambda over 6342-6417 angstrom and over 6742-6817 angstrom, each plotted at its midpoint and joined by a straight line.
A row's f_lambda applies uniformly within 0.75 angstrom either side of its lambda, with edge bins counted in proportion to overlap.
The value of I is 0.02 mag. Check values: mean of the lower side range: 19.7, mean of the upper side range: 18.4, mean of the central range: 19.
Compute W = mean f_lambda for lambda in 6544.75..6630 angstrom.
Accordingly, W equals 18.7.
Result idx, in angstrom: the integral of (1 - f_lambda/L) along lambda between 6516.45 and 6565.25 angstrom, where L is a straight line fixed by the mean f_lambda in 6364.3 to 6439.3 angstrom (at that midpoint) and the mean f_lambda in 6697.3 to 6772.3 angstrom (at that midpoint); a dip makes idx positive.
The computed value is 1.27 angstrom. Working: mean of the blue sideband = 19.7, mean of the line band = 18.8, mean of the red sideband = 18.7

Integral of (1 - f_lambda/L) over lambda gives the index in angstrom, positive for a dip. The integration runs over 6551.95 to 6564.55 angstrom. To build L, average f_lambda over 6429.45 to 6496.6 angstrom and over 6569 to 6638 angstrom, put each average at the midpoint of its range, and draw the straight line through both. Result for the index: 1.45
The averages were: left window 19.4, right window 19.2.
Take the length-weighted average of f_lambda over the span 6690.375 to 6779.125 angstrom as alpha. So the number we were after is 18.7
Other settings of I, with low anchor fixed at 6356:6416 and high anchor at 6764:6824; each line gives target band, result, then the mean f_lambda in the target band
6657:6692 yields -0.020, 19.1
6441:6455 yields 0.007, 19.3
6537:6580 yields 0.061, 18.1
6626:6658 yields -0.018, 19.2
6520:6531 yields -0.023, 19.6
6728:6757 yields -0.013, 18.8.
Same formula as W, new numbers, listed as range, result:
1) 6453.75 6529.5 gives 19.3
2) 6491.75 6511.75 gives 19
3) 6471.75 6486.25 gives 19.5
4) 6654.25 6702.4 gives 19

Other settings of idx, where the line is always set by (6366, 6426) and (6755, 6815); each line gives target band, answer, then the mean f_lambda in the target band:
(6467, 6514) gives 0.2 angstrom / 19.3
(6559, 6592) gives 1.7 angstrom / 18.1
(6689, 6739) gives -0.6 angstrom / 18.8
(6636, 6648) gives -0.1 angstrom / 19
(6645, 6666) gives -0.4 angstrom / 19.2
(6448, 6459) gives 0.2 angstrom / 19.2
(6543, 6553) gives 0.1 angstrom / 18.9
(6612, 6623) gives -0.2 angstrom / 19.3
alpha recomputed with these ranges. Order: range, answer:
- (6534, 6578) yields 18.1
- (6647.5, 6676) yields 19.1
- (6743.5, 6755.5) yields 18.4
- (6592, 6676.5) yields 19.2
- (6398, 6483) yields 19.5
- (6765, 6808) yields 18.3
